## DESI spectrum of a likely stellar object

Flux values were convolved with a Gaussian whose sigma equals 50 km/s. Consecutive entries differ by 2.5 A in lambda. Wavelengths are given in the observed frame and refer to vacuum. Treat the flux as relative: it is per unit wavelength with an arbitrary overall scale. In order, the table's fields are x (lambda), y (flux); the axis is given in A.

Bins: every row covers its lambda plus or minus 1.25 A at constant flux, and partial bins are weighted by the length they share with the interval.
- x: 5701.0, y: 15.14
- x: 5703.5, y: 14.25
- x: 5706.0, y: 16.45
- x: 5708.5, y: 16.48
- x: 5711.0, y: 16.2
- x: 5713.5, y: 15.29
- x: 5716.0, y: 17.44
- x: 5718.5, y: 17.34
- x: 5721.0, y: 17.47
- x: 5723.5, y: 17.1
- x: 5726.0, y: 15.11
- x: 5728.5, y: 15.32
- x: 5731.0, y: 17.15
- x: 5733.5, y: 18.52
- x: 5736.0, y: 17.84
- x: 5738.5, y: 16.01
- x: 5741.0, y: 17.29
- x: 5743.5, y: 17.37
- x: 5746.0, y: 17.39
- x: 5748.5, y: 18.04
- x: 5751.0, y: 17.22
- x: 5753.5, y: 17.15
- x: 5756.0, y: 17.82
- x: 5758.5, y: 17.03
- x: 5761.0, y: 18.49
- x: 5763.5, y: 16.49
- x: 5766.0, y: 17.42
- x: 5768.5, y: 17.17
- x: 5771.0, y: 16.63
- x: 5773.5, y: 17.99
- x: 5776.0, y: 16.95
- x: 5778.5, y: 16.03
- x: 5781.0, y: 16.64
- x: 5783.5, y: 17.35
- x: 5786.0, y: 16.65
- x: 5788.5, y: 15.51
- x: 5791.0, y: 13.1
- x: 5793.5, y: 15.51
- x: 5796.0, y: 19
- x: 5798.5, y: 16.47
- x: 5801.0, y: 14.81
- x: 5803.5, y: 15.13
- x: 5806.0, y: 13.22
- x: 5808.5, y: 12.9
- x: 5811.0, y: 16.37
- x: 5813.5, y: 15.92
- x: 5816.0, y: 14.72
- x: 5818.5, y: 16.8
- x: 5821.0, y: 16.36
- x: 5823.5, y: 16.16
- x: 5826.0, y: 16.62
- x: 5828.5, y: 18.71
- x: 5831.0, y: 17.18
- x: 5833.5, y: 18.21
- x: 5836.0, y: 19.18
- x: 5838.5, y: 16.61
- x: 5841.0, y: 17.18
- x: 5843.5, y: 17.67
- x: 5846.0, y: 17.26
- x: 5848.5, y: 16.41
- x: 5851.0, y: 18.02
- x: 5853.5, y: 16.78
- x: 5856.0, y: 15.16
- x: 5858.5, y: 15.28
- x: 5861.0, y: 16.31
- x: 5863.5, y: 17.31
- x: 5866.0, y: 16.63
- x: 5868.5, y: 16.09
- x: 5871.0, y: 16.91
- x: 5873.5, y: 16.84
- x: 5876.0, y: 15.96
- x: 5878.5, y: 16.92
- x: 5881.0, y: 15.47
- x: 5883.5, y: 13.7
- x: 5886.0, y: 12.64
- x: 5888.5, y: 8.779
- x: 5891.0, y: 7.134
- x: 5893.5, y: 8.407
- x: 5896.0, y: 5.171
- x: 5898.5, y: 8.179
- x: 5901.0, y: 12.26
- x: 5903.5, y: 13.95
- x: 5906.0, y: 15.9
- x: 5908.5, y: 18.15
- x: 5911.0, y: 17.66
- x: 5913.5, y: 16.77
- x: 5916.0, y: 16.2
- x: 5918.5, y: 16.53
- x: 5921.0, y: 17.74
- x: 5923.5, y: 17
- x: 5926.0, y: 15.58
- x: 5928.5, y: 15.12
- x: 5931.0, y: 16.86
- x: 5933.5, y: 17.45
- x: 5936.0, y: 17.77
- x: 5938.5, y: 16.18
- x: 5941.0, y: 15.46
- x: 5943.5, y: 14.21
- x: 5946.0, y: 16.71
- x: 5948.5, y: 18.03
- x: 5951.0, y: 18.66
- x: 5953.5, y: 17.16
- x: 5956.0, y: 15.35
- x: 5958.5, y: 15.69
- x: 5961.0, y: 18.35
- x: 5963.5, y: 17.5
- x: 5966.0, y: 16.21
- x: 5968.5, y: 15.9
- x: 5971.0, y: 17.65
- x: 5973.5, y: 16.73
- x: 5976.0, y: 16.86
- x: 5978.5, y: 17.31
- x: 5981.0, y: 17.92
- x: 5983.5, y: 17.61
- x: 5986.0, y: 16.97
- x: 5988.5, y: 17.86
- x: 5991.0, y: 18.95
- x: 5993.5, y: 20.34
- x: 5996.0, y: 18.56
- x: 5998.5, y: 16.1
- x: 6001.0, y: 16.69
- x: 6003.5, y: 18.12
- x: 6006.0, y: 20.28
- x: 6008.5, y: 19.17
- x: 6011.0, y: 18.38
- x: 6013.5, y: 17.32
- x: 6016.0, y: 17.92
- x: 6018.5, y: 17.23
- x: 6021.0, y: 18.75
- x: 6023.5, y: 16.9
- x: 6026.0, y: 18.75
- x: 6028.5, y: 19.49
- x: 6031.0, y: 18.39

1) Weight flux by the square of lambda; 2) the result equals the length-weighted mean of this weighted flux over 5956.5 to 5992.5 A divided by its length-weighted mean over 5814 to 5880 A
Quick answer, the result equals 1.07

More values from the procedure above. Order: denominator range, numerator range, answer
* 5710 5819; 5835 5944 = 0.97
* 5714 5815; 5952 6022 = 1.14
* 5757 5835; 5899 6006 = 1.08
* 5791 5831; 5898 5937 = 1.04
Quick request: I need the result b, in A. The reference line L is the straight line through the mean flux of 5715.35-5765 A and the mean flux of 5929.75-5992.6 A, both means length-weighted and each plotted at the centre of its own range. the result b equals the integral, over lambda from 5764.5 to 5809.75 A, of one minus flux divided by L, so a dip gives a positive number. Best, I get 3.0 A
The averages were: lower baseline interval 17.2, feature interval 16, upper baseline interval 17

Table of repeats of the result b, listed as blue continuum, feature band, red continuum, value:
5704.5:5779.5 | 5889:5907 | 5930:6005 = 7.5 A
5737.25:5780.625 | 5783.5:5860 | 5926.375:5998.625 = 3.8 A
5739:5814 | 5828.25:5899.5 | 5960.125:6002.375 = 8.0 A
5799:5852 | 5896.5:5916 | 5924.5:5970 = 2.5 A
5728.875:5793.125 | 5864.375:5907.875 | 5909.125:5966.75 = 9.6 A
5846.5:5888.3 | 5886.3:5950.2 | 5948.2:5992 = 7.9 A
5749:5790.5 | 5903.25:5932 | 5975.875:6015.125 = 1.9 A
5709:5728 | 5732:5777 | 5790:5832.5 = -3.1 A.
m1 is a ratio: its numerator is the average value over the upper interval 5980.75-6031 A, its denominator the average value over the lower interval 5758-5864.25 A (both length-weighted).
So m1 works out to 1.10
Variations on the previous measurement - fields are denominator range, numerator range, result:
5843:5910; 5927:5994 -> 1.18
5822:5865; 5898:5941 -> 0.94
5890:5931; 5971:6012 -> 1.28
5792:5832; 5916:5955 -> 1.04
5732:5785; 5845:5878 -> 0.96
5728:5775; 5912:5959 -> 0.96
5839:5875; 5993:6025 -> 1.08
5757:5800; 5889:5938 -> 0.86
